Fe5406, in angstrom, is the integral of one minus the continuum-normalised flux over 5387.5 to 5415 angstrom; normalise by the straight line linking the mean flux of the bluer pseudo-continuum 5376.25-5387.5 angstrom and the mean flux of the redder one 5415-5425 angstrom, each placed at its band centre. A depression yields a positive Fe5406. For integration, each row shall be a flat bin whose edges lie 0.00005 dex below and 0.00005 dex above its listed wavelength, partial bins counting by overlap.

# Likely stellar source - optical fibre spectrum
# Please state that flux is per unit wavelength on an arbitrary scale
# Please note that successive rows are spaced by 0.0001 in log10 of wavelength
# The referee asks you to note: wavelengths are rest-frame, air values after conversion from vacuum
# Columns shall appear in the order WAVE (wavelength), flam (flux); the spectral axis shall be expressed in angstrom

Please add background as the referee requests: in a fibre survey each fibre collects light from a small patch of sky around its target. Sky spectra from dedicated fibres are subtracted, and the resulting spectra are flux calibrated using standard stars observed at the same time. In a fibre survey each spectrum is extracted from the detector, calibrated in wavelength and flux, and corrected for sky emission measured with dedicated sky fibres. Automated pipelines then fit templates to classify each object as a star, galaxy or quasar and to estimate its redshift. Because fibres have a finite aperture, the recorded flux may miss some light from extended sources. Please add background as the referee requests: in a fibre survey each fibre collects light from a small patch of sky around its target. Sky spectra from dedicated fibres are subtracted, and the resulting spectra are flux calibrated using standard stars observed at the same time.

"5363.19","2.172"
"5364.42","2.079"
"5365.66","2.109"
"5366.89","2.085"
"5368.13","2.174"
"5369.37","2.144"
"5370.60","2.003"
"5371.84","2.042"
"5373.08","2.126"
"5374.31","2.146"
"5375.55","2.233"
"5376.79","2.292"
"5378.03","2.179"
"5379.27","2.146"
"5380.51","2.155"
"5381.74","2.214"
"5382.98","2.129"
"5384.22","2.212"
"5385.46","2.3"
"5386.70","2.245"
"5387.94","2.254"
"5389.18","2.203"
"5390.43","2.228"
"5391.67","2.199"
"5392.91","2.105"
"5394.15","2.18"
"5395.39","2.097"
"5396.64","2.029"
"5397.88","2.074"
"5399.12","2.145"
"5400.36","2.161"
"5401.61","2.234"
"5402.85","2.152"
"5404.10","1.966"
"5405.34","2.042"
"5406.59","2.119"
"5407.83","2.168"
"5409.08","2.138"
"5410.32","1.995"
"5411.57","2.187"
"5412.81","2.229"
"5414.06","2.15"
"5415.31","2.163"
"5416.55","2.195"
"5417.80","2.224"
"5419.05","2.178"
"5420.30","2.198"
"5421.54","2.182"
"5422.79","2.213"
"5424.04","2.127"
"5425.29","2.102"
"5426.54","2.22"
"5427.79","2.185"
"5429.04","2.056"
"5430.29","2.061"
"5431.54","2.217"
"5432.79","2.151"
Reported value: 0.7 angstrom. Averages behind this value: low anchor 2.21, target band 2.14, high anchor 2.18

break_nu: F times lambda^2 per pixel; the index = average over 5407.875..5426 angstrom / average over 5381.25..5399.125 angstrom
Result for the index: 1.0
